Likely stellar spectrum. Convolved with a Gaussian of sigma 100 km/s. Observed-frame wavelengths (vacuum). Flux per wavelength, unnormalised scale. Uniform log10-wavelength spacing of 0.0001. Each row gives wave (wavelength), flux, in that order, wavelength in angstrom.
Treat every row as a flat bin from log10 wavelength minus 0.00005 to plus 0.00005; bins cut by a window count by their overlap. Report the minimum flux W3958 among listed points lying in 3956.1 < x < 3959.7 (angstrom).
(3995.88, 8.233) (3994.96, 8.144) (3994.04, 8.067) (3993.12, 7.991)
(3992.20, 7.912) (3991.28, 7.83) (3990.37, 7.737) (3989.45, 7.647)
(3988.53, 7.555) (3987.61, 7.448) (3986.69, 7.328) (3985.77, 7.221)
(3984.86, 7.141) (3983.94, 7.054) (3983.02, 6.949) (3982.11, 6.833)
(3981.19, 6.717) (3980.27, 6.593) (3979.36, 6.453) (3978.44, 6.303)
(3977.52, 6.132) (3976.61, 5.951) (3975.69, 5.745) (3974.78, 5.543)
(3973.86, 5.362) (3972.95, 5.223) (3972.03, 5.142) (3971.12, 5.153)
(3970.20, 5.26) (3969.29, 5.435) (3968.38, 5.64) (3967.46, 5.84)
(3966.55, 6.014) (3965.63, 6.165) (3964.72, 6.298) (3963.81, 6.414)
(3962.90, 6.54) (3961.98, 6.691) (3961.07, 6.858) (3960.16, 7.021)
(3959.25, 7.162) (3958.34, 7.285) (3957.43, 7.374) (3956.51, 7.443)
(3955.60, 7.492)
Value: 7.162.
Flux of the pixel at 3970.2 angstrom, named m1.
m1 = 5.26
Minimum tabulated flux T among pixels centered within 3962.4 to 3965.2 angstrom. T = 6.298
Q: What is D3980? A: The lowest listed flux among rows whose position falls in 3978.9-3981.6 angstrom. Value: 6.453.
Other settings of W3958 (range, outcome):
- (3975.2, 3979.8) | 5.745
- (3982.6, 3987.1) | 6.949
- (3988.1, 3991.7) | 7.555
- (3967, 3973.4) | 5.142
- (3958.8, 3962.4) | 6.691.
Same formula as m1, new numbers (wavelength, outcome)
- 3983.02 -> 6.949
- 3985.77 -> 7.221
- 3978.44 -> 6.303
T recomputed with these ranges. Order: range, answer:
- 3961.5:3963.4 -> 6.54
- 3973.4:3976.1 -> 5.362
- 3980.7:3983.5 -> 6.717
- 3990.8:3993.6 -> 7.83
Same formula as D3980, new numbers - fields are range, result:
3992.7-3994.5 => 7.991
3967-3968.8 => 5.64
